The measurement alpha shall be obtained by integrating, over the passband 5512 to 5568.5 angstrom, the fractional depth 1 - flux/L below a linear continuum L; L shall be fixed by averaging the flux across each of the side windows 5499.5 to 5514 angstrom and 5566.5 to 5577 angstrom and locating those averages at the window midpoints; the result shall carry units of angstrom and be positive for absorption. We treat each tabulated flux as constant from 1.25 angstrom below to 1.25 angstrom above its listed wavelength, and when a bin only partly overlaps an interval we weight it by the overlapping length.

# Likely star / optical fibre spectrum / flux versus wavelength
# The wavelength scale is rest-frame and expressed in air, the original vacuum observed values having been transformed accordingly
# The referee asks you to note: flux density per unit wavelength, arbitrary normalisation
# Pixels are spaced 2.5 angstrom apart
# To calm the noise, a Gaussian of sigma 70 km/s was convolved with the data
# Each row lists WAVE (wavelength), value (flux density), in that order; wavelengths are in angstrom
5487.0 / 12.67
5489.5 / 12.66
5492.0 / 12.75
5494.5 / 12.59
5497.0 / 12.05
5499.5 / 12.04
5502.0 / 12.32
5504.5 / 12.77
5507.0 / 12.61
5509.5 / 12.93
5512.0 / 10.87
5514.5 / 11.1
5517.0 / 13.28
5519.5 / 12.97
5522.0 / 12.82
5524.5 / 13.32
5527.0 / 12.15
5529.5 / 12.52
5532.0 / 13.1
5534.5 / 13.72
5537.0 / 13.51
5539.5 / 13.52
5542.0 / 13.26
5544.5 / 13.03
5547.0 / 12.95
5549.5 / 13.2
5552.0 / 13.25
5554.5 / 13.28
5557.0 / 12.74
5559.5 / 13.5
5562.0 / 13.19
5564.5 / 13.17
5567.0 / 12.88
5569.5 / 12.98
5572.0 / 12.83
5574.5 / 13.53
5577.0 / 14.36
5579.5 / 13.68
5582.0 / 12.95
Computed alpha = -1.1 angstrom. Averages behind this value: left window 12.2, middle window 13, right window 13.2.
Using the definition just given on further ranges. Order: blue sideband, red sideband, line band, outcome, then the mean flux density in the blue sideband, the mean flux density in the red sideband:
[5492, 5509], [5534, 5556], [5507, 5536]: 0.5 angstrom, 12.4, 13.3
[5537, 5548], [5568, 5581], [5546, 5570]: 0.4 angstrom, 13.2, 13.5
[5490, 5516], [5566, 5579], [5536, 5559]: -0.5 angstrom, 12.2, 13.3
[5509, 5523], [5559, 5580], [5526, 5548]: -0.7 angstrom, 12.3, 13.3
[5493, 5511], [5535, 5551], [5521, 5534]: 0.1 angstrom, 12.5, 13.3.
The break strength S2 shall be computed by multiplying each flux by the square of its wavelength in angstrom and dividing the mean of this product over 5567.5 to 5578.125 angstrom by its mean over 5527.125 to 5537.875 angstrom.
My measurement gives 1.04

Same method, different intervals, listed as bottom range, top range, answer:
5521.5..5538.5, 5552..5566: 1.02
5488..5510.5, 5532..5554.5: 1.08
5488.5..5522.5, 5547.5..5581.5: 1.09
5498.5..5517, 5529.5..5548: 1.10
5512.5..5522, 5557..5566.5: 1.08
